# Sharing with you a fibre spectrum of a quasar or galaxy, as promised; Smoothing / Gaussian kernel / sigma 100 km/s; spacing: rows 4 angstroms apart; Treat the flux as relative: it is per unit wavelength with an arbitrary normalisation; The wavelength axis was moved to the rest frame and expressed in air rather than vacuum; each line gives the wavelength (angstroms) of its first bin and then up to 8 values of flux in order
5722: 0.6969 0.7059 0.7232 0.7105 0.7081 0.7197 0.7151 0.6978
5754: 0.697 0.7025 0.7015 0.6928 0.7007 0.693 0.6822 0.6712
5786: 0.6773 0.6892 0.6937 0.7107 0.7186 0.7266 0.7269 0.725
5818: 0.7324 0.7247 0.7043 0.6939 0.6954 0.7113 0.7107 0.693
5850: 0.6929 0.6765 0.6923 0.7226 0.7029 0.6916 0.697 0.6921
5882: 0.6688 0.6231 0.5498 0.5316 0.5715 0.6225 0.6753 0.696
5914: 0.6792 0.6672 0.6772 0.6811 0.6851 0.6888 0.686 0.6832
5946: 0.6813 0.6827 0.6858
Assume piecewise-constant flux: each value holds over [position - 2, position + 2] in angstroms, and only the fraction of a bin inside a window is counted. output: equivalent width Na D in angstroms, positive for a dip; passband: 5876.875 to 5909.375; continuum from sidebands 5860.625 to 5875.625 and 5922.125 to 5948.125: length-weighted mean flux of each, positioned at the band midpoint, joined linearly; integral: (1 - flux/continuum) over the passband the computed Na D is 3.6 angstroms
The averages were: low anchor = 0.703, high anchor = 0.684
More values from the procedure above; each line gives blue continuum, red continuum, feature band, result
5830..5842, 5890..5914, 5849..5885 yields -1.5 angstroms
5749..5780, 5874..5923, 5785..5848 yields -3.3 angstroms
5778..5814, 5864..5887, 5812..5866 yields -1.1 angstroms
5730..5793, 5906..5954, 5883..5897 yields 2.3 angstroms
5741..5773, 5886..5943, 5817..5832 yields -0.7 angstroms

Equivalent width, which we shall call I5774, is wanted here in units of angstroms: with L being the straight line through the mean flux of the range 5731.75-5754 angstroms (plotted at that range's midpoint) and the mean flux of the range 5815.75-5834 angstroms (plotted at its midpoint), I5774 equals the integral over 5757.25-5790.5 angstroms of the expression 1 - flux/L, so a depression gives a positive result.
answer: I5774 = 1.0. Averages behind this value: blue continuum 0.709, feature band 0.69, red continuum 0.712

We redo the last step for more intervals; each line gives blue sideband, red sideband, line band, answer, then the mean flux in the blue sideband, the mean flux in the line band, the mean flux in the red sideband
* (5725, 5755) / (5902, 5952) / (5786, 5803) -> 0.1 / 0.71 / 0.699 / 0.68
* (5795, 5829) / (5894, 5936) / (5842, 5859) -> 0.1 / 0.72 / 0.691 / 0.658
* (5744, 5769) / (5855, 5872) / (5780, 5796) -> 0.4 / 0.701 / 0.683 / 0.701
